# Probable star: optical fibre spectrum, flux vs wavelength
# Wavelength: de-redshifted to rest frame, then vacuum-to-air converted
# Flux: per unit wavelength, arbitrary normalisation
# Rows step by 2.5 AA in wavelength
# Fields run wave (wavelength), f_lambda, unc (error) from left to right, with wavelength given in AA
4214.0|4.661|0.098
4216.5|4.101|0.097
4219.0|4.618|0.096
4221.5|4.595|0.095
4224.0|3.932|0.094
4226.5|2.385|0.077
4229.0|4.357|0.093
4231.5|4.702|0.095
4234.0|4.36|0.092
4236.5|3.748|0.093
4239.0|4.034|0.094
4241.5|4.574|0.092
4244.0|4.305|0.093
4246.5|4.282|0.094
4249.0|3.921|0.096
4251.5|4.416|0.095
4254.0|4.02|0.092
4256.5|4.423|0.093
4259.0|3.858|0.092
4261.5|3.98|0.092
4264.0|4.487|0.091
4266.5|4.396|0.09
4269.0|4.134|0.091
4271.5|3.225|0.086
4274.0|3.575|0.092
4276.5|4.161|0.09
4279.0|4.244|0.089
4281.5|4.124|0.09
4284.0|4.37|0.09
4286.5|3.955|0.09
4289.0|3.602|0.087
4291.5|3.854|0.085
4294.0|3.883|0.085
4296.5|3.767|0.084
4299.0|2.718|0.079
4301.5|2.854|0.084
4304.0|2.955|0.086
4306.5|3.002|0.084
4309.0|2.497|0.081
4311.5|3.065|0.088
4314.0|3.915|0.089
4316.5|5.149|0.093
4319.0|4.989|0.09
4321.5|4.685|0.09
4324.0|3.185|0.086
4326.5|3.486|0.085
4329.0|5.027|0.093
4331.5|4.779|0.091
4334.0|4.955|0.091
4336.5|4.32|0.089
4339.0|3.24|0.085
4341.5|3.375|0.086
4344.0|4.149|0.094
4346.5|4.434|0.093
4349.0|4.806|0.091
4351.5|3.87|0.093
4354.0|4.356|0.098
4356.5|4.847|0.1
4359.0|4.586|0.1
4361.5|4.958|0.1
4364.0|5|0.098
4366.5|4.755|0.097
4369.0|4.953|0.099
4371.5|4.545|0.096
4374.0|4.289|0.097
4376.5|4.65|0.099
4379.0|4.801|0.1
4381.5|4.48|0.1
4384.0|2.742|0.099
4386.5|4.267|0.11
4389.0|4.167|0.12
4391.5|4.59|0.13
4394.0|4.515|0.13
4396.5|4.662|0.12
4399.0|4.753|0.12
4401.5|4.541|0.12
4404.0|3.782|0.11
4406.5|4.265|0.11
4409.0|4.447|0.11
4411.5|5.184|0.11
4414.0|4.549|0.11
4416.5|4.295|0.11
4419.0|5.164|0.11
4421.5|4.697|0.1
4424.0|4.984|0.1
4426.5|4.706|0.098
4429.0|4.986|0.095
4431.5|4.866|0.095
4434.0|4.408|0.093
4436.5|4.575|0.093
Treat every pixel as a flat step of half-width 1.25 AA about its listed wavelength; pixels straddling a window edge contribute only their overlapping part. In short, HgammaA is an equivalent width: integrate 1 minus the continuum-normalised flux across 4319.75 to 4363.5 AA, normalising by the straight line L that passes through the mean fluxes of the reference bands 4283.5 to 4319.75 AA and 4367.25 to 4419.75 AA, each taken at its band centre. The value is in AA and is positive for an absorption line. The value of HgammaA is -3.8 AA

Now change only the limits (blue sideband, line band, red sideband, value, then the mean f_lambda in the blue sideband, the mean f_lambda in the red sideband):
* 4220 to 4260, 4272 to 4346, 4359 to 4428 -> 7.86 AA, 4.12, 4.55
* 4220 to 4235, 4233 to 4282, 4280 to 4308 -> -3.63 AA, 4.06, 3.55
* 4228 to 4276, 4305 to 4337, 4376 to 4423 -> 1.67 AA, 4.15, 4.45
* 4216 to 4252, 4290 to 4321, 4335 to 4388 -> 4.98 AA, 4.15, 4.36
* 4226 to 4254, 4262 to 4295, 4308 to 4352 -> 1.05 AA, 4.14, 4.12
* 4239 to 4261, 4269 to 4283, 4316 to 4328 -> 1.08 AA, 4.21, 4.26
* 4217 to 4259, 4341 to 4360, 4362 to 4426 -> 0.39 AA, 4.16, 4.53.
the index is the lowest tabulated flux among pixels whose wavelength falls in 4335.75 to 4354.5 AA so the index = 3.24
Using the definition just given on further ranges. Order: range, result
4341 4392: 2.742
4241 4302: 2.718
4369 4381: 4.289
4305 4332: 2.497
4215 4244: 2.385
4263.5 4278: 3.225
